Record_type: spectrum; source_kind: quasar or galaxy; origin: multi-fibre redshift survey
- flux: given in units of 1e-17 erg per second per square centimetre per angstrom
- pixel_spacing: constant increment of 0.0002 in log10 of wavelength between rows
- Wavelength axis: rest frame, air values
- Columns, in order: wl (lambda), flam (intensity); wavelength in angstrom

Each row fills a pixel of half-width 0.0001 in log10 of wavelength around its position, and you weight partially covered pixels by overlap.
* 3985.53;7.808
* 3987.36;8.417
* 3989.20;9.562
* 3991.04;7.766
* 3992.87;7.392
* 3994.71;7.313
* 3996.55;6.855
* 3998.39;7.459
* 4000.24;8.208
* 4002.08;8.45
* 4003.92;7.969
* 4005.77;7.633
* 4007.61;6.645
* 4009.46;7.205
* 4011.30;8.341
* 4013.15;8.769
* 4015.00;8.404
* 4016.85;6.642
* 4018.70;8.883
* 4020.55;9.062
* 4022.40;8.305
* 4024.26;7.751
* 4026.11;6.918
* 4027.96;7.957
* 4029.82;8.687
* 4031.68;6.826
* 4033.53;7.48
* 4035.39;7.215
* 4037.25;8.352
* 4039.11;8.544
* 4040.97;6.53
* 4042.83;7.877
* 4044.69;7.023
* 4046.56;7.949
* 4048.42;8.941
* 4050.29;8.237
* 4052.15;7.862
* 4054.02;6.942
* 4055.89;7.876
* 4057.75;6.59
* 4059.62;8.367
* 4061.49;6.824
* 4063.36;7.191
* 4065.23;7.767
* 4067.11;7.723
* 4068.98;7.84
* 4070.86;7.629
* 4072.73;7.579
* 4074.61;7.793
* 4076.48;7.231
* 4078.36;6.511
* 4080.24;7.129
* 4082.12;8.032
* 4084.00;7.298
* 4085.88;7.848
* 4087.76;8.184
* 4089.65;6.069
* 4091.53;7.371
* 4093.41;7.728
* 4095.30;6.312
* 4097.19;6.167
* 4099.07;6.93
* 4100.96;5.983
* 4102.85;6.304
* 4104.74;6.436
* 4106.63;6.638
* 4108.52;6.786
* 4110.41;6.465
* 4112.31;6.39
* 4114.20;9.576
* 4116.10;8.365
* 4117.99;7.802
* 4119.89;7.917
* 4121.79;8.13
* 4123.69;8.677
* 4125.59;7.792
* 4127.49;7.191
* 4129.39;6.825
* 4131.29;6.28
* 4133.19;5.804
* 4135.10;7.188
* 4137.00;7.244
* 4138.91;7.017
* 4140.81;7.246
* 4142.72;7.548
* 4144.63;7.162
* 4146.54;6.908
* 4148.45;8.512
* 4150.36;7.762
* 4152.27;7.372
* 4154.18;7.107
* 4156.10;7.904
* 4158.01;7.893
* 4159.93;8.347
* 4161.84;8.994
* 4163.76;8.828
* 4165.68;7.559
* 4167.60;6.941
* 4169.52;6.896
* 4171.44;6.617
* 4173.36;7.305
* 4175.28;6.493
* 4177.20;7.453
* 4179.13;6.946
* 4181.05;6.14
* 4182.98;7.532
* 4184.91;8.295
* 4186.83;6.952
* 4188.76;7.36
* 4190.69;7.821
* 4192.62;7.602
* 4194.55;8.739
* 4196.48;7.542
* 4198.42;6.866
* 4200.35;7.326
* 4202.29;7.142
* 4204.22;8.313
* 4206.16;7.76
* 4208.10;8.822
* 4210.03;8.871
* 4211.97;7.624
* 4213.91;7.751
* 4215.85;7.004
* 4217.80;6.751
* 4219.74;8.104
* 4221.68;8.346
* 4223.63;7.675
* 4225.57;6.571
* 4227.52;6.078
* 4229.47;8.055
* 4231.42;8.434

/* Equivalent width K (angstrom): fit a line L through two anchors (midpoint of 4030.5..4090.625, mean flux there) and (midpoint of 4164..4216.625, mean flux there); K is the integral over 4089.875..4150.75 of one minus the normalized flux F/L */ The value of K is 2.7 angstrom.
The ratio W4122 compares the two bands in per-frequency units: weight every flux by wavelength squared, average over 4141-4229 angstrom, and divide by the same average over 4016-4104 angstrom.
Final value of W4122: 1.1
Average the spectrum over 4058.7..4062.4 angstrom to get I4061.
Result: 7.6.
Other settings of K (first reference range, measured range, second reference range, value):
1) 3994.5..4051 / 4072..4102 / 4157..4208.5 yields 2.29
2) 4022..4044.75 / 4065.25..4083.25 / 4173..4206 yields 0.21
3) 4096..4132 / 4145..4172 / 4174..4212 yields -1.03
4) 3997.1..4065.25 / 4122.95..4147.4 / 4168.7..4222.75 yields 1.54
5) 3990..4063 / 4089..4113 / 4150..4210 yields 3.37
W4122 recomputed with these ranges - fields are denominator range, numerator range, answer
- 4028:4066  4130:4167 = 1.03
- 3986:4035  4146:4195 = 1.04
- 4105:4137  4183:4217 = 1.10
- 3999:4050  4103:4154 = 0.98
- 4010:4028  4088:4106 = 0.85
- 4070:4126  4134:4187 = 1.05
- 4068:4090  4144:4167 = 1.09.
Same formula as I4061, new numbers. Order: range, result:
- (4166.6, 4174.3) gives 6.94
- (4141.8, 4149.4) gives 7.53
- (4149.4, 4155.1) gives 7.42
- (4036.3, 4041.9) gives 7.81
